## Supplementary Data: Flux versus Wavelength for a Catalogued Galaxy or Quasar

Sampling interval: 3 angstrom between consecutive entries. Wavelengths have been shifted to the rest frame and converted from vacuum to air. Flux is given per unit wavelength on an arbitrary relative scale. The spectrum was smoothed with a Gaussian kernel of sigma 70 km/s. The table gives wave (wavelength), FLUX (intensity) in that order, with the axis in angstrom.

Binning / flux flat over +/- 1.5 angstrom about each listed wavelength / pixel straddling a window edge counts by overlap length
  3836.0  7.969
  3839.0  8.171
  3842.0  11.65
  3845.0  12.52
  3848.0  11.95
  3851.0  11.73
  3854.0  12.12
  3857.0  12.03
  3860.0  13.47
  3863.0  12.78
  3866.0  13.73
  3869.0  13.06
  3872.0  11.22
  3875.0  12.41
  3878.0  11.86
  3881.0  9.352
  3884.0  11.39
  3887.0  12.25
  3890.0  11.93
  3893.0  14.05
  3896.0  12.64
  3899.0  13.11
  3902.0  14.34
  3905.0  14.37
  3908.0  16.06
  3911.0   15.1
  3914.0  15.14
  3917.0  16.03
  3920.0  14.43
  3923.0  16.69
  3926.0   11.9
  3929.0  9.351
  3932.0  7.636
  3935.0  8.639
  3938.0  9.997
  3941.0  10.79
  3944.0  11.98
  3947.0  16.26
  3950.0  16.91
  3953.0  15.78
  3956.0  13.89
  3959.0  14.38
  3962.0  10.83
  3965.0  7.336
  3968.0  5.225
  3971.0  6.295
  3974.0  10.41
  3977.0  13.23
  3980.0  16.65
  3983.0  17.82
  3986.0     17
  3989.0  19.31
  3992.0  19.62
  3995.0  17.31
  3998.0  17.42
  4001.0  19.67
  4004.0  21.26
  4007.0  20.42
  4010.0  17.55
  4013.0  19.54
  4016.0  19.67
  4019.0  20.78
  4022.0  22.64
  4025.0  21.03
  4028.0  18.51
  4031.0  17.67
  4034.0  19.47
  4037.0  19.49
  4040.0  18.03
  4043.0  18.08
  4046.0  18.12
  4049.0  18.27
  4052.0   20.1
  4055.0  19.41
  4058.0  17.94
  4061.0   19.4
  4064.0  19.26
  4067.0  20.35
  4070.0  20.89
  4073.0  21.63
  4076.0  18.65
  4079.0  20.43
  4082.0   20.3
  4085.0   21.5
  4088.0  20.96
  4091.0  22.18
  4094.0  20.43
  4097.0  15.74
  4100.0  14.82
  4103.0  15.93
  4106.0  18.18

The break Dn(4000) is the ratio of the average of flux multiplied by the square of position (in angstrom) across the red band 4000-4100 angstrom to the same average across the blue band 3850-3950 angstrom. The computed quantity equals 1.66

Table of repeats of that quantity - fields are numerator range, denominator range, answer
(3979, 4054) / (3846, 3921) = 1.56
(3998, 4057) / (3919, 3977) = 1.75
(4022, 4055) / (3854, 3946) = 1.62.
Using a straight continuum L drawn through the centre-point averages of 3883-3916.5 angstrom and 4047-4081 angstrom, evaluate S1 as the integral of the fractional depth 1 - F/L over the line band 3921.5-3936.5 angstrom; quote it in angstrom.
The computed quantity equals 4.0 angstrom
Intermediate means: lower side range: 13.8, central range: 10.8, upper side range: 19.7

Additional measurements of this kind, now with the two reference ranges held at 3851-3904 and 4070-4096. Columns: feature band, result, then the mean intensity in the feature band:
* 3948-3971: 5.69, 11.8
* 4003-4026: -3.07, 20.3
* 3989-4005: -1.65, 19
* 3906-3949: 4.36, 12.9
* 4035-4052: 0.45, 18.6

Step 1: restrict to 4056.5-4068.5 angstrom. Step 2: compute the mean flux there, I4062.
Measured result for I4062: 19.2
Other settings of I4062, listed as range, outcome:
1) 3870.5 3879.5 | 11.8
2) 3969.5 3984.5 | 12.9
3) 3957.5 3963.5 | 12.6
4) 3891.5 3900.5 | 13.3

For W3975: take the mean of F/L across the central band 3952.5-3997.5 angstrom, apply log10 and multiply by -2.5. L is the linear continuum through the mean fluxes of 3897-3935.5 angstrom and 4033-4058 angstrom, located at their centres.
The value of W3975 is 0.16 mag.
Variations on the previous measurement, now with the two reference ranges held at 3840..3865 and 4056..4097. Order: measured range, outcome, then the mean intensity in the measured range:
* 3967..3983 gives 0.43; 11.2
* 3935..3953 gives 0.19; 13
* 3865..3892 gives 0.11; 11.9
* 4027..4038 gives -0.01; 18.8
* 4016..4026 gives -0.17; 21.2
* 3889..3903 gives 0.04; 13.2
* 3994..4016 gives -0.09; 19.1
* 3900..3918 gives -0.06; 15.1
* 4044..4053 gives 0.02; 18.7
